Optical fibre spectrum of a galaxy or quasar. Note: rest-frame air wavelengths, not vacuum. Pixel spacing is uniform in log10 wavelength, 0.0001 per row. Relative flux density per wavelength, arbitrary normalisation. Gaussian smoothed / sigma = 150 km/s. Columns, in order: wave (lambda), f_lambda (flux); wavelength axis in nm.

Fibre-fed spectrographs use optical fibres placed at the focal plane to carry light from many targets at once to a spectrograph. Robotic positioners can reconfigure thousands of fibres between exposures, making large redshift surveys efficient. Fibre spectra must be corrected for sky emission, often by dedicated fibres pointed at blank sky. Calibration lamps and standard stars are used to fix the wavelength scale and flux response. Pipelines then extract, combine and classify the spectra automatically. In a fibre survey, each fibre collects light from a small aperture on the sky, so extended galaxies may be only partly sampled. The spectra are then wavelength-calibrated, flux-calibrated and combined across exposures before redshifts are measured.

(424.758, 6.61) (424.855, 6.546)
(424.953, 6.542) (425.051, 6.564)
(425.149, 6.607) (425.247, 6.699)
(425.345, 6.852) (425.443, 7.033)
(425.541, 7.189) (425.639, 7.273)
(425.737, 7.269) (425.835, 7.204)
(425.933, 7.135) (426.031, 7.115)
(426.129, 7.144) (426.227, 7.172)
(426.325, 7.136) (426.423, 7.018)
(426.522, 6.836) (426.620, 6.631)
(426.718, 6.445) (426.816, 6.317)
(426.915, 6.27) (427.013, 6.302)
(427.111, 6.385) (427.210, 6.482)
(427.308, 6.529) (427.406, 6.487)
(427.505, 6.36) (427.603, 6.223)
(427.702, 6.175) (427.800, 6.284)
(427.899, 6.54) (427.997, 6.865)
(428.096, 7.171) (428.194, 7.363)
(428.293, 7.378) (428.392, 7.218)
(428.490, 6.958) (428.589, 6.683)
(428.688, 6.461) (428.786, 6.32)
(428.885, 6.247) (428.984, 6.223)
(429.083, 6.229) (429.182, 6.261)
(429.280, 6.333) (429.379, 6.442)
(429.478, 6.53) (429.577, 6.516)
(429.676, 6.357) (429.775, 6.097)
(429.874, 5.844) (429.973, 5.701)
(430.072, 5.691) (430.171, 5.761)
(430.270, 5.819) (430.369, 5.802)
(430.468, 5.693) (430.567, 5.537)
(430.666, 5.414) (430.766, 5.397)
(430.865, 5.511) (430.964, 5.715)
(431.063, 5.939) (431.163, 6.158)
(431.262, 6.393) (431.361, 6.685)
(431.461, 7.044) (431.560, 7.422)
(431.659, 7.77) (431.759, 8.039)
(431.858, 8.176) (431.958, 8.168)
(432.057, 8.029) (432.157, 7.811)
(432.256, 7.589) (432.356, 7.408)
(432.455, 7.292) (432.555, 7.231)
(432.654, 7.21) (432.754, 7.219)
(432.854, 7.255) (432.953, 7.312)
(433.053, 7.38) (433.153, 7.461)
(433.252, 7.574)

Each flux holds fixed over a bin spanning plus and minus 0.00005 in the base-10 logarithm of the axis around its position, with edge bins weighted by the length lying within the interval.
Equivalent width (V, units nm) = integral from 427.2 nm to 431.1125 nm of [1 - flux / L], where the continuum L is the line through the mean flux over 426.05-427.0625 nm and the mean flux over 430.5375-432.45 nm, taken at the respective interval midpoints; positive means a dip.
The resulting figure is 0.32 nm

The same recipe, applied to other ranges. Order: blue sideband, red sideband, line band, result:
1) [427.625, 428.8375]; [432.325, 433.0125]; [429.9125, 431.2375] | 0.25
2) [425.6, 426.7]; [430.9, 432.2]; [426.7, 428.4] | 0.12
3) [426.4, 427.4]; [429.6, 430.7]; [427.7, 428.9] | -0.11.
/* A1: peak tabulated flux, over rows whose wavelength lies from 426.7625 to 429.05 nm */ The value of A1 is 7.378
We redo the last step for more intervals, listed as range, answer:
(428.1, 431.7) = 7.77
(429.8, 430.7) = 5.844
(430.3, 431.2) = 6.158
